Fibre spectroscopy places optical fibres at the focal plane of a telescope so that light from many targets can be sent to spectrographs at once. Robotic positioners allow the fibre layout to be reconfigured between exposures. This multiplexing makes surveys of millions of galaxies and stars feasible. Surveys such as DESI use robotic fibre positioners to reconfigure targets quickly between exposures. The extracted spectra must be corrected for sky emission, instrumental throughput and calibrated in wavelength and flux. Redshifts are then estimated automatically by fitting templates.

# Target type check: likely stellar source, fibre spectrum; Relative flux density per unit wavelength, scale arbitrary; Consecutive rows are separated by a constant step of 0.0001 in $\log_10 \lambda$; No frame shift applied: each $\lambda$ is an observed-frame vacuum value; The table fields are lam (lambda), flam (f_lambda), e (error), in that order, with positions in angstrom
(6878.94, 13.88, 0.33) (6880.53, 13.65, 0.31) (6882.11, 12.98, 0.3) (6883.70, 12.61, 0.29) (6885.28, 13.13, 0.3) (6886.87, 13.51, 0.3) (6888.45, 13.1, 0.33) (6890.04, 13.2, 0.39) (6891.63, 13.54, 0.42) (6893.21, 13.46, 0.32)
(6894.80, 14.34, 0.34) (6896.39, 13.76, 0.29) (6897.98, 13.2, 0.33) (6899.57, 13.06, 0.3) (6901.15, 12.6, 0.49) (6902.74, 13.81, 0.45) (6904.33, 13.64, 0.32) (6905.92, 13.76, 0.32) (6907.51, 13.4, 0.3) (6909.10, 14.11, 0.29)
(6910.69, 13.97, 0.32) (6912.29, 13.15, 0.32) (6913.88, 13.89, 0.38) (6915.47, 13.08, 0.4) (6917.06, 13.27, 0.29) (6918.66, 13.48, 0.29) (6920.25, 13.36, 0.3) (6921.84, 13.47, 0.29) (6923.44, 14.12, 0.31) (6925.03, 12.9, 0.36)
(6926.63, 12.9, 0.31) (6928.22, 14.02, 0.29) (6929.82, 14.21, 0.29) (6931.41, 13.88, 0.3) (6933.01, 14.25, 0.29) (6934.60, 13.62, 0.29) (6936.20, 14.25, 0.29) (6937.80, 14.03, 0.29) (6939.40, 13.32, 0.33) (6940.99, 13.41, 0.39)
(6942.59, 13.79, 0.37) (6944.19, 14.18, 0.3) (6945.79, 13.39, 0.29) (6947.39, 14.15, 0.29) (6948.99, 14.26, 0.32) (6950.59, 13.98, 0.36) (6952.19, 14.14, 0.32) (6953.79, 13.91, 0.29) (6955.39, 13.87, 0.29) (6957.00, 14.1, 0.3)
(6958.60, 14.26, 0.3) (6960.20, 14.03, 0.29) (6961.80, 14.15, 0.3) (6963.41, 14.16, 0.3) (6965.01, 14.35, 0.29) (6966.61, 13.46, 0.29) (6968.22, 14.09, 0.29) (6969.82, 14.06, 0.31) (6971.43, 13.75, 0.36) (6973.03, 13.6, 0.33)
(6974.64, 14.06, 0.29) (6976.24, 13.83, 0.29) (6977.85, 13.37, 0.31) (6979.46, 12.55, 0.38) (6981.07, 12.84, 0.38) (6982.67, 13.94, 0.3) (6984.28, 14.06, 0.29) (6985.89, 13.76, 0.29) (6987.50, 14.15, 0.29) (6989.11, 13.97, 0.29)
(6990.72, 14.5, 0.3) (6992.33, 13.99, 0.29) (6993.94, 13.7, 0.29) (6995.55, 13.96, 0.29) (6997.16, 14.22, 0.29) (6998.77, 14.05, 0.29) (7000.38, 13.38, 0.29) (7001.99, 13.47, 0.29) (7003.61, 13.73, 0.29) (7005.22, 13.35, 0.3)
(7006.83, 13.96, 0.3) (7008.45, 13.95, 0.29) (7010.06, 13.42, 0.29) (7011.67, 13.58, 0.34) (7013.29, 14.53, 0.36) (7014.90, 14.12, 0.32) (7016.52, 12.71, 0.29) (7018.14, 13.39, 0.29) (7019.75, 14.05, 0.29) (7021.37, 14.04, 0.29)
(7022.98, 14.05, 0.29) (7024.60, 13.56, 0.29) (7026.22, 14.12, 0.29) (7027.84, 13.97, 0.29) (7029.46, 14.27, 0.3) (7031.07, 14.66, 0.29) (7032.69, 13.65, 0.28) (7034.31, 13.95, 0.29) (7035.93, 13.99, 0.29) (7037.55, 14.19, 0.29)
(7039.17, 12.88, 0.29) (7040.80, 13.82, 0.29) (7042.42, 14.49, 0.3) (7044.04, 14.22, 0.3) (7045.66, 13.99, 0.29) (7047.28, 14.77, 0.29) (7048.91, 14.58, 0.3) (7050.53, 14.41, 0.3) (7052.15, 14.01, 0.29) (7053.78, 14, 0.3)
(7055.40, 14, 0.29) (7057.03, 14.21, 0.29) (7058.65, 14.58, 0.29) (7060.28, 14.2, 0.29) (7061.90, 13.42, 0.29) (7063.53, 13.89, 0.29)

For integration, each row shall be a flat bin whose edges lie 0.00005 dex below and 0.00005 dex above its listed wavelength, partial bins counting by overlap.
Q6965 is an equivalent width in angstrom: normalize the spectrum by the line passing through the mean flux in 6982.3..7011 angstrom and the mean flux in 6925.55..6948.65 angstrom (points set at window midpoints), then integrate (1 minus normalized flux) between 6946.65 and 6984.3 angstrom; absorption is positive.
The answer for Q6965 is -0.09 angstrom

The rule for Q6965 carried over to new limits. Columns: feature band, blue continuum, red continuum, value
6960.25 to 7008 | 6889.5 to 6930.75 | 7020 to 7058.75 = 0.1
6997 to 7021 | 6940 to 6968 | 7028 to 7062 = 0.6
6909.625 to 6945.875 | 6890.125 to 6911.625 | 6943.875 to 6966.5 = 0.4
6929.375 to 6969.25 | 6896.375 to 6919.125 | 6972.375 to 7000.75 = -1.0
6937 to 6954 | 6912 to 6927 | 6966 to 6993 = -0.4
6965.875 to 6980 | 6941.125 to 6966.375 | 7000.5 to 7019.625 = 0.2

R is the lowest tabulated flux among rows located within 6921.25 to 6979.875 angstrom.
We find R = 12.55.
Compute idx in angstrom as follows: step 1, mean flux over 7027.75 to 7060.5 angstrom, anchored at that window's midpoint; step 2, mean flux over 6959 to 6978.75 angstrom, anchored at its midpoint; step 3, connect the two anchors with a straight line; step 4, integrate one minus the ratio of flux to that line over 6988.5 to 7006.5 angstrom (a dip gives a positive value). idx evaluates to 0.19 angstrom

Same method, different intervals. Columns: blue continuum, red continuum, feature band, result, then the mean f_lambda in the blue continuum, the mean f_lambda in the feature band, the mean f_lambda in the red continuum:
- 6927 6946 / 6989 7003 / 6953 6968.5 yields -0.18 angstrom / 13.9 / 14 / 13.9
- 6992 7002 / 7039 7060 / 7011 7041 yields 0.35 angstrom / 13.9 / 13.9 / 14.2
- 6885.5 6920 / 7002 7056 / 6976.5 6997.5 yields 0.04 angstrom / 13.5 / 13.8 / 13.9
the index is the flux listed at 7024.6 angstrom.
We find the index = 13.56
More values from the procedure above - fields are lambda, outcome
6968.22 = 14.09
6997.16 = 14.22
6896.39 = 13.76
